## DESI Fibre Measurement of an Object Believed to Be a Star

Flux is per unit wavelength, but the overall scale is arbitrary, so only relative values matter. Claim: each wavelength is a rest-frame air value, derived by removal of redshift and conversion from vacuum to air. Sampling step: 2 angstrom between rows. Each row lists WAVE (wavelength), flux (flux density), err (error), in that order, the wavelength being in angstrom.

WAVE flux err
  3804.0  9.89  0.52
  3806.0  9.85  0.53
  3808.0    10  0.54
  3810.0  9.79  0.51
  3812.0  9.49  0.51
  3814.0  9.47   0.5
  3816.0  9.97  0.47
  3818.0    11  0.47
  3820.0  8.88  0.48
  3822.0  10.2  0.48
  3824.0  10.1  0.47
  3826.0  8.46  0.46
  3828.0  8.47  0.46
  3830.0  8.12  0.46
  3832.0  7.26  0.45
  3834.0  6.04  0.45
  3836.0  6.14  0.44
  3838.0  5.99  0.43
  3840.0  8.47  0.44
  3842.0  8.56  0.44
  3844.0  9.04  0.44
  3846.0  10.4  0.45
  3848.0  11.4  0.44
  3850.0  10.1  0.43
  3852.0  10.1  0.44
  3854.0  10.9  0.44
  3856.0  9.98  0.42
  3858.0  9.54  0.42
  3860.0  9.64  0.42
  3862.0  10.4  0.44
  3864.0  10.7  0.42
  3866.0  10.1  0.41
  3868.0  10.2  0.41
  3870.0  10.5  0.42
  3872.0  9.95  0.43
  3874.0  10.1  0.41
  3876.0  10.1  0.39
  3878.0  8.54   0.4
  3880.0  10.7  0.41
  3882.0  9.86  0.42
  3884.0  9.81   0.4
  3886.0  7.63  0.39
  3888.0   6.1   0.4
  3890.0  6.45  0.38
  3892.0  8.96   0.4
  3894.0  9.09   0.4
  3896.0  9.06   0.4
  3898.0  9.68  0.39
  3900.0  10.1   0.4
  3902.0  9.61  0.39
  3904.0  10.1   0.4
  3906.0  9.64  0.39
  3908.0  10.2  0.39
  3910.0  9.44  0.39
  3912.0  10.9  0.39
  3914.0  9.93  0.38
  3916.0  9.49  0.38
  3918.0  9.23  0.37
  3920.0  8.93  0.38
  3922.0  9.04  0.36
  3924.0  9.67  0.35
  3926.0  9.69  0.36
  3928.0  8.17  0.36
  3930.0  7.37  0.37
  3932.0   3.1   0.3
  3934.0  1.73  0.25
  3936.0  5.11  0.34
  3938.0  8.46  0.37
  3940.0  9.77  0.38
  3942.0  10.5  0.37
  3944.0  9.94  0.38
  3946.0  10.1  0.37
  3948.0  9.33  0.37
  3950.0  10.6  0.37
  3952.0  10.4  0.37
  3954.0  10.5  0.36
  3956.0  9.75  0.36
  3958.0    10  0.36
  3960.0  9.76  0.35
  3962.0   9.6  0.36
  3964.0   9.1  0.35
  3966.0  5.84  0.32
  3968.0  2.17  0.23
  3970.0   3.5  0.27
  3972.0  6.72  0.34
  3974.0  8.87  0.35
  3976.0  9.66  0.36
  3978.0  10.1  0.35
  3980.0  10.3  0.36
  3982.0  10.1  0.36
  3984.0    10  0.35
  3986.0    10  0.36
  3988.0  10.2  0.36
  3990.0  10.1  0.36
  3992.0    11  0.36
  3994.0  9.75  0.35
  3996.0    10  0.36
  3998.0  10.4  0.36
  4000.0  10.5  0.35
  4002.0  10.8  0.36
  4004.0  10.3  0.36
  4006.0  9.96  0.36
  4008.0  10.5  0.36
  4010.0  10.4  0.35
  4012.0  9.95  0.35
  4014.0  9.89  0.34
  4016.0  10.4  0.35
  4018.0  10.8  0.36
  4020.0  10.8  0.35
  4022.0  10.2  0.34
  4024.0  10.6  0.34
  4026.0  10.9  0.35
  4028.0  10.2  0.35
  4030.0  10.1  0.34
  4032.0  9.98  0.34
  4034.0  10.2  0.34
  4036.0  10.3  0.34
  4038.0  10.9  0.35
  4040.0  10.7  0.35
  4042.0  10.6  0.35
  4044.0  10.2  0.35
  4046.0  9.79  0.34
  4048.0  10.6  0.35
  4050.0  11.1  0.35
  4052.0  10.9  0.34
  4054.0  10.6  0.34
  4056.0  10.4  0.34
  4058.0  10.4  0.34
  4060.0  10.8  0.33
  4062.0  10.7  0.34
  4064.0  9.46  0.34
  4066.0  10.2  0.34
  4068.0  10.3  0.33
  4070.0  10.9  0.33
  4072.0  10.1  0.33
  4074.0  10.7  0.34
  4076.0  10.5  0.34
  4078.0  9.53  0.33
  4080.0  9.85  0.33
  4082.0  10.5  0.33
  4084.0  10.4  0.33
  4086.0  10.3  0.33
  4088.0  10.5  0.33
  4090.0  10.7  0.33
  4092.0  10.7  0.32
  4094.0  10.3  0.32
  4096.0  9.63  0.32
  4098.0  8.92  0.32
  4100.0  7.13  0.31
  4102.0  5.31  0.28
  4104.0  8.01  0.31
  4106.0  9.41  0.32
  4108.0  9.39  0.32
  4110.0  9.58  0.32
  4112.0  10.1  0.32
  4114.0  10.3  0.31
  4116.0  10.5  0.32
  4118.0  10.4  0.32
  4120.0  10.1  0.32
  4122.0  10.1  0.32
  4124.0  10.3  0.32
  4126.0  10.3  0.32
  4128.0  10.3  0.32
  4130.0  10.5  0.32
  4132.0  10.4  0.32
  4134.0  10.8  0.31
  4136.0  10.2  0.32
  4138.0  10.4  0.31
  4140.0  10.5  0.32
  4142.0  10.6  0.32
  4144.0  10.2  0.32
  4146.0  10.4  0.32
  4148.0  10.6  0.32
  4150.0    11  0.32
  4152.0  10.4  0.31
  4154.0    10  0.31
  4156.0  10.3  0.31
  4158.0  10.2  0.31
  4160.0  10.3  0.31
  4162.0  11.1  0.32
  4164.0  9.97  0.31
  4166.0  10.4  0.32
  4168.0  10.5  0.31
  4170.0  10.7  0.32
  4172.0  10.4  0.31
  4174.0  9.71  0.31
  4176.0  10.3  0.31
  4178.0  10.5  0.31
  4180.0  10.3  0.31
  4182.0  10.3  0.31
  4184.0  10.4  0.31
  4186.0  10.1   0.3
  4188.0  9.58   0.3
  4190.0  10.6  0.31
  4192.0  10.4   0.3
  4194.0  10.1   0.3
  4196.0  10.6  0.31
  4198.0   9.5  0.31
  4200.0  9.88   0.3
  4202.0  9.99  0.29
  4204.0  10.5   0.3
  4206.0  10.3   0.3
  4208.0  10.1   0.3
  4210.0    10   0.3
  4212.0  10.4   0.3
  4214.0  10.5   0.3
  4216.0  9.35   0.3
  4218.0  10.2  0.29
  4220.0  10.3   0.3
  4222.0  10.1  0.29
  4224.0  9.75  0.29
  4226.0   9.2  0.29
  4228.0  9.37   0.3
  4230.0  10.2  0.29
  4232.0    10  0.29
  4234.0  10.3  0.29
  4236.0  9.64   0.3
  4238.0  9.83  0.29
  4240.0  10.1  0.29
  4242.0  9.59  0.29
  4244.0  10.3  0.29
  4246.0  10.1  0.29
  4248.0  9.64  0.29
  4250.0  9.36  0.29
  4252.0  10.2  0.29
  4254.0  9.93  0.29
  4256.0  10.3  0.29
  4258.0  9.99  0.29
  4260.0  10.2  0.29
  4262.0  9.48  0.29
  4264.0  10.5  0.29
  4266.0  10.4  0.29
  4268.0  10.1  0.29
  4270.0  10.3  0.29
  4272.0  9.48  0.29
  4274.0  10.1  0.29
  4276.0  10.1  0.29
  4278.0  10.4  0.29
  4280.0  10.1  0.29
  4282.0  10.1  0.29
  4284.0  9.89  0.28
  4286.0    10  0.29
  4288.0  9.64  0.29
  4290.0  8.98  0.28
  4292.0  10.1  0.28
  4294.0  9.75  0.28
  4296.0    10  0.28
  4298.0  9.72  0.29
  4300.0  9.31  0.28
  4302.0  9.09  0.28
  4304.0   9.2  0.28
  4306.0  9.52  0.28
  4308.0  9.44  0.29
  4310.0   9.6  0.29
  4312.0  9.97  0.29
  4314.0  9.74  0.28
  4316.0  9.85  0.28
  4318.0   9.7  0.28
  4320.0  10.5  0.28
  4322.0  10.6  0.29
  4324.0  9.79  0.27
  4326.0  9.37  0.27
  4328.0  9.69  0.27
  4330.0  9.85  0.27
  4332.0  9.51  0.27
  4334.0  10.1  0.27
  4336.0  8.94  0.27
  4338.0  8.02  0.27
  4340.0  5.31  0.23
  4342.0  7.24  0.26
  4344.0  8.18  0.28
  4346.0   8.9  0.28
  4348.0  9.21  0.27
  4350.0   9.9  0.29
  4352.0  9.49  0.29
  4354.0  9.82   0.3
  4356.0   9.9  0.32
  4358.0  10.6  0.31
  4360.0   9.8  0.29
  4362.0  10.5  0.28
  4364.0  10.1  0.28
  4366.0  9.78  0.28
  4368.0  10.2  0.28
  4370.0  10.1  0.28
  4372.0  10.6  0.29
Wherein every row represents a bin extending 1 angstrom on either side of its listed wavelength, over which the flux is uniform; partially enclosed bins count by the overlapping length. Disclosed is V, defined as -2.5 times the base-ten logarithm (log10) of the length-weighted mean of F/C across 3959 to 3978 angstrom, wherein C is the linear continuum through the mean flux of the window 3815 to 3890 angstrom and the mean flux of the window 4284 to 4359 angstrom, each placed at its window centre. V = 0.25 mag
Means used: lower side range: 9.24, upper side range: 9.43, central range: 7.4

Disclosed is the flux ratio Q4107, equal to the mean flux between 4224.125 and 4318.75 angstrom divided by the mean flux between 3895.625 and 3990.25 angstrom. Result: 1.11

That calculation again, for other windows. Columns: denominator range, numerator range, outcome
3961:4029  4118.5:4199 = 1.09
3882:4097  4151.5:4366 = 1.03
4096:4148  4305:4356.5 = 0.95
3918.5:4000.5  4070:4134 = 1.12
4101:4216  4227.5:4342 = 0.96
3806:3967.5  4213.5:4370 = 1.07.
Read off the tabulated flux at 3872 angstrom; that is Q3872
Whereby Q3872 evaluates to 9.95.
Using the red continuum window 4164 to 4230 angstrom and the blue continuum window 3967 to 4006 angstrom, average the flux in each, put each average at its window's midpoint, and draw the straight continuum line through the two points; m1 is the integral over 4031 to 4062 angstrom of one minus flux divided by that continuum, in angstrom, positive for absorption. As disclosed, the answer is -3.4 angstrom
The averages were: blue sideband 9.2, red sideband 10.1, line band 10.5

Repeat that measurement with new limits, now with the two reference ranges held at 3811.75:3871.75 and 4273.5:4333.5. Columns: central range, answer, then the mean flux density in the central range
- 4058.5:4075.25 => -1.5 angstrom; 10.4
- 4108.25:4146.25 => -2.7 angstrom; 10.3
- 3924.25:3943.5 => 4.4 angstrom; 7.27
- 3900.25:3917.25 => -0.9 angstrom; 9.91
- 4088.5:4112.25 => 1.2 angstrom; 9.1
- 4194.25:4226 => -1.2 angstrom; 10.1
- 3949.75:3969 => 1.5 angstrom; 8.7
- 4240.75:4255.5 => -0.2 angstrom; 9.89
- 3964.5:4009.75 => 1.6 angstrom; 9.15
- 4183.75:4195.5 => -0.6 angstrom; 10.2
